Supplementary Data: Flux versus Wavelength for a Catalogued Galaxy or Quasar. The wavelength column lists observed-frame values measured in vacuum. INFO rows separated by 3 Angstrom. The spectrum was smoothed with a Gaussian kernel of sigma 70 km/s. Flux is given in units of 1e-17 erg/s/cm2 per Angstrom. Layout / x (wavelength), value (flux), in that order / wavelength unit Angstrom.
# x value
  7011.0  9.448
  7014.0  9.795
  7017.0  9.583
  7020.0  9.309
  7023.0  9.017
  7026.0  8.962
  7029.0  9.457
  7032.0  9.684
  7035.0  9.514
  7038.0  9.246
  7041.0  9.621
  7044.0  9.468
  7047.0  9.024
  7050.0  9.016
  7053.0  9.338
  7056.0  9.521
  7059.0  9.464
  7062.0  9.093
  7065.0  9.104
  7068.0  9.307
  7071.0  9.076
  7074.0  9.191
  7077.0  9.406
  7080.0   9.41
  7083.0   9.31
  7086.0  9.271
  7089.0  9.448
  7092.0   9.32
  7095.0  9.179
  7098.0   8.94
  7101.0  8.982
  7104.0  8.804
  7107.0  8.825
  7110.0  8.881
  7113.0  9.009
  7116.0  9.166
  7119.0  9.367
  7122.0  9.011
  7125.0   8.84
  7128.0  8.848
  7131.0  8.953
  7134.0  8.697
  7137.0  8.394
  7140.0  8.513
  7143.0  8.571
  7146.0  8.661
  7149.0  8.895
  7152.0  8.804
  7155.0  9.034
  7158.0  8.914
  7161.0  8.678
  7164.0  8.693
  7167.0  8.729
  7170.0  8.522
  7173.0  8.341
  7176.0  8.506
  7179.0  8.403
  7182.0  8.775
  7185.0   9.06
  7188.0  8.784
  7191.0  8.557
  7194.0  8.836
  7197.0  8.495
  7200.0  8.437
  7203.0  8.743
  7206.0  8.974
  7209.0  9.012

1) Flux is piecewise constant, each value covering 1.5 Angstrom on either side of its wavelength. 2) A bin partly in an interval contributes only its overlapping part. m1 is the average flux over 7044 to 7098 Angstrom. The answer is 9.26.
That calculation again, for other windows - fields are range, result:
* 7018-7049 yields 9.33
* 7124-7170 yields 8.74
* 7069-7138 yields 9.06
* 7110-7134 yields 9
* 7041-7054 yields 9.25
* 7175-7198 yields 8.68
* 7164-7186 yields 8.61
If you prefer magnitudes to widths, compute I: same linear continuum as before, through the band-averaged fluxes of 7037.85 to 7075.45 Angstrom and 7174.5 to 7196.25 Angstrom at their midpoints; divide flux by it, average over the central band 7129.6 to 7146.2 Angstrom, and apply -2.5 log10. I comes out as 0.03 mag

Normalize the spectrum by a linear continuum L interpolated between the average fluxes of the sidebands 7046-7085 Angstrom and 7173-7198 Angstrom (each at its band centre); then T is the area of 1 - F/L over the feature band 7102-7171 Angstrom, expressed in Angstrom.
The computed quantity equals 0.6 Angstrom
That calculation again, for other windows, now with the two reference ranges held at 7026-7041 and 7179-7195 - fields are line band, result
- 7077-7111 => 0.12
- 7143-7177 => 0.69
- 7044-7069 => 0.24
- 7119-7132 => 0.10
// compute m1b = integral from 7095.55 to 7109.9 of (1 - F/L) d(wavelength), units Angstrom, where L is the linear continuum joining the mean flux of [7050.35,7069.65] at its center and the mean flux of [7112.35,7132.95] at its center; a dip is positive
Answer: 0.3 Angstrom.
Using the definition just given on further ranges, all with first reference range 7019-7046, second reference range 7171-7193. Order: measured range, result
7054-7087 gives -0.4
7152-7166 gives -0.1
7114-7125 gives -0.2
